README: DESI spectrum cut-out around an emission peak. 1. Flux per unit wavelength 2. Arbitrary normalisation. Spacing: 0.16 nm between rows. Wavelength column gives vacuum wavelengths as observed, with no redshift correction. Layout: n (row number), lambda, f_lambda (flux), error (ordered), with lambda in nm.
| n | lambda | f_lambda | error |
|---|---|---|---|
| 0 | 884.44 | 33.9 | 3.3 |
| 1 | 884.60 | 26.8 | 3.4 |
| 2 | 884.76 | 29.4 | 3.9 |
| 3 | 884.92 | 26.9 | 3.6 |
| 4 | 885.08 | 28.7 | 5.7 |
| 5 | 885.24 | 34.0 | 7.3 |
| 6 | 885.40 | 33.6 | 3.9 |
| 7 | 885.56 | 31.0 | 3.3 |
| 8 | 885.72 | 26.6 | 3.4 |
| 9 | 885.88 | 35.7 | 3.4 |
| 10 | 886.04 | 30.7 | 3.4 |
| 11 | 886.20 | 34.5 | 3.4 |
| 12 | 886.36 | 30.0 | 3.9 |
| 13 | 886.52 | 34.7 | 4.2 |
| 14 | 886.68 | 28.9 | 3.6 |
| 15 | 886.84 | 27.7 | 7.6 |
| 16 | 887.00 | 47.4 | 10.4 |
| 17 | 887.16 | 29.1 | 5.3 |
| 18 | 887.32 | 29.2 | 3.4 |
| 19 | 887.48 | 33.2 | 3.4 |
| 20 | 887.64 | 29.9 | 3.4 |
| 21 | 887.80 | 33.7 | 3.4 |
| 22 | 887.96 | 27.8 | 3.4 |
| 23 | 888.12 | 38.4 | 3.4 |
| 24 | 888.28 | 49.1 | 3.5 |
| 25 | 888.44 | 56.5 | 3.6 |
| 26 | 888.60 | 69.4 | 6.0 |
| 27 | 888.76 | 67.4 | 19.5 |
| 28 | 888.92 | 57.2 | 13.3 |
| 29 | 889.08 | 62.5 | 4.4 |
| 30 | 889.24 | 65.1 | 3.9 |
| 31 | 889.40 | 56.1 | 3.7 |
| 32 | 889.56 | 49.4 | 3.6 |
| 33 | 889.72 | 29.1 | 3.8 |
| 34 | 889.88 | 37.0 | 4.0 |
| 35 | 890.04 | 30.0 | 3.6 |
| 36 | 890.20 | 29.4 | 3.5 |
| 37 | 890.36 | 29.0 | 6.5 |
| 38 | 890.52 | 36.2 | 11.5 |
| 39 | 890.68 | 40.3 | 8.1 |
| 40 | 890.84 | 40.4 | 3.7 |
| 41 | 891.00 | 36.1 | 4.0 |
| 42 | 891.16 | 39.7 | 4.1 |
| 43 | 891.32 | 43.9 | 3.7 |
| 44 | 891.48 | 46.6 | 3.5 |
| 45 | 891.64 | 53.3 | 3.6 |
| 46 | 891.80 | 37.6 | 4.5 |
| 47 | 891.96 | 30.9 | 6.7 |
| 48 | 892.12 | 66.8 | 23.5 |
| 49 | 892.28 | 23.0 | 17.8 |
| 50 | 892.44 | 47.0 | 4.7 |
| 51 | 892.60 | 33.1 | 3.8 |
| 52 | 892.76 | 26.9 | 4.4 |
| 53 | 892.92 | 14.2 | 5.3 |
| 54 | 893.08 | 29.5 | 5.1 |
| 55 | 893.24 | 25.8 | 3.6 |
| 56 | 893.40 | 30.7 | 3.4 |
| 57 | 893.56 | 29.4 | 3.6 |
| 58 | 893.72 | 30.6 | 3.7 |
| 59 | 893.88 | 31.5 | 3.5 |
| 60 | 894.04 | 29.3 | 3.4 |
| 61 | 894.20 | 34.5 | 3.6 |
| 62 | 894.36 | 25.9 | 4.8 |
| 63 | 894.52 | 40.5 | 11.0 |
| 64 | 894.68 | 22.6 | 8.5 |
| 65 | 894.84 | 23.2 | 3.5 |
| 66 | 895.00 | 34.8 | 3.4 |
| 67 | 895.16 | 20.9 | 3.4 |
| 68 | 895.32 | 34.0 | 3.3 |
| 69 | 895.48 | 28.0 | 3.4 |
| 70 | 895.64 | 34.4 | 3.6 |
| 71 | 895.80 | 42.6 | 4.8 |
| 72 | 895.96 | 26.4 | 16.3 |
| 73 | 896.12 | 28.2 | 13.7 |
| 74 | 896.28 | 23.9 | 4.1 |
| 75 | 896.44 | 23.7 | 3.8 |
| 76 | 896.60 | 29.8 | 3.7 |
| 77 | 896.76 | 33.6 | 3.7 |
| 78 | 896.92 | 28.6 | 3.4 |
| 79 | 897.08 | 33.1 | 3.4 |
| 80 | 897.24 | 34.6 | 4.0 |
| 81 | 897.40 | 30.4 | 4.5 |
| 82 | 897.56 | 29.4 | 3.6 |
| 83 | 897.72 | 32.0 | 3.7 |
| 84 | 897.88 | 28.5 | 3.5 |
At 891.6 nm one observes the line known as [N II]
